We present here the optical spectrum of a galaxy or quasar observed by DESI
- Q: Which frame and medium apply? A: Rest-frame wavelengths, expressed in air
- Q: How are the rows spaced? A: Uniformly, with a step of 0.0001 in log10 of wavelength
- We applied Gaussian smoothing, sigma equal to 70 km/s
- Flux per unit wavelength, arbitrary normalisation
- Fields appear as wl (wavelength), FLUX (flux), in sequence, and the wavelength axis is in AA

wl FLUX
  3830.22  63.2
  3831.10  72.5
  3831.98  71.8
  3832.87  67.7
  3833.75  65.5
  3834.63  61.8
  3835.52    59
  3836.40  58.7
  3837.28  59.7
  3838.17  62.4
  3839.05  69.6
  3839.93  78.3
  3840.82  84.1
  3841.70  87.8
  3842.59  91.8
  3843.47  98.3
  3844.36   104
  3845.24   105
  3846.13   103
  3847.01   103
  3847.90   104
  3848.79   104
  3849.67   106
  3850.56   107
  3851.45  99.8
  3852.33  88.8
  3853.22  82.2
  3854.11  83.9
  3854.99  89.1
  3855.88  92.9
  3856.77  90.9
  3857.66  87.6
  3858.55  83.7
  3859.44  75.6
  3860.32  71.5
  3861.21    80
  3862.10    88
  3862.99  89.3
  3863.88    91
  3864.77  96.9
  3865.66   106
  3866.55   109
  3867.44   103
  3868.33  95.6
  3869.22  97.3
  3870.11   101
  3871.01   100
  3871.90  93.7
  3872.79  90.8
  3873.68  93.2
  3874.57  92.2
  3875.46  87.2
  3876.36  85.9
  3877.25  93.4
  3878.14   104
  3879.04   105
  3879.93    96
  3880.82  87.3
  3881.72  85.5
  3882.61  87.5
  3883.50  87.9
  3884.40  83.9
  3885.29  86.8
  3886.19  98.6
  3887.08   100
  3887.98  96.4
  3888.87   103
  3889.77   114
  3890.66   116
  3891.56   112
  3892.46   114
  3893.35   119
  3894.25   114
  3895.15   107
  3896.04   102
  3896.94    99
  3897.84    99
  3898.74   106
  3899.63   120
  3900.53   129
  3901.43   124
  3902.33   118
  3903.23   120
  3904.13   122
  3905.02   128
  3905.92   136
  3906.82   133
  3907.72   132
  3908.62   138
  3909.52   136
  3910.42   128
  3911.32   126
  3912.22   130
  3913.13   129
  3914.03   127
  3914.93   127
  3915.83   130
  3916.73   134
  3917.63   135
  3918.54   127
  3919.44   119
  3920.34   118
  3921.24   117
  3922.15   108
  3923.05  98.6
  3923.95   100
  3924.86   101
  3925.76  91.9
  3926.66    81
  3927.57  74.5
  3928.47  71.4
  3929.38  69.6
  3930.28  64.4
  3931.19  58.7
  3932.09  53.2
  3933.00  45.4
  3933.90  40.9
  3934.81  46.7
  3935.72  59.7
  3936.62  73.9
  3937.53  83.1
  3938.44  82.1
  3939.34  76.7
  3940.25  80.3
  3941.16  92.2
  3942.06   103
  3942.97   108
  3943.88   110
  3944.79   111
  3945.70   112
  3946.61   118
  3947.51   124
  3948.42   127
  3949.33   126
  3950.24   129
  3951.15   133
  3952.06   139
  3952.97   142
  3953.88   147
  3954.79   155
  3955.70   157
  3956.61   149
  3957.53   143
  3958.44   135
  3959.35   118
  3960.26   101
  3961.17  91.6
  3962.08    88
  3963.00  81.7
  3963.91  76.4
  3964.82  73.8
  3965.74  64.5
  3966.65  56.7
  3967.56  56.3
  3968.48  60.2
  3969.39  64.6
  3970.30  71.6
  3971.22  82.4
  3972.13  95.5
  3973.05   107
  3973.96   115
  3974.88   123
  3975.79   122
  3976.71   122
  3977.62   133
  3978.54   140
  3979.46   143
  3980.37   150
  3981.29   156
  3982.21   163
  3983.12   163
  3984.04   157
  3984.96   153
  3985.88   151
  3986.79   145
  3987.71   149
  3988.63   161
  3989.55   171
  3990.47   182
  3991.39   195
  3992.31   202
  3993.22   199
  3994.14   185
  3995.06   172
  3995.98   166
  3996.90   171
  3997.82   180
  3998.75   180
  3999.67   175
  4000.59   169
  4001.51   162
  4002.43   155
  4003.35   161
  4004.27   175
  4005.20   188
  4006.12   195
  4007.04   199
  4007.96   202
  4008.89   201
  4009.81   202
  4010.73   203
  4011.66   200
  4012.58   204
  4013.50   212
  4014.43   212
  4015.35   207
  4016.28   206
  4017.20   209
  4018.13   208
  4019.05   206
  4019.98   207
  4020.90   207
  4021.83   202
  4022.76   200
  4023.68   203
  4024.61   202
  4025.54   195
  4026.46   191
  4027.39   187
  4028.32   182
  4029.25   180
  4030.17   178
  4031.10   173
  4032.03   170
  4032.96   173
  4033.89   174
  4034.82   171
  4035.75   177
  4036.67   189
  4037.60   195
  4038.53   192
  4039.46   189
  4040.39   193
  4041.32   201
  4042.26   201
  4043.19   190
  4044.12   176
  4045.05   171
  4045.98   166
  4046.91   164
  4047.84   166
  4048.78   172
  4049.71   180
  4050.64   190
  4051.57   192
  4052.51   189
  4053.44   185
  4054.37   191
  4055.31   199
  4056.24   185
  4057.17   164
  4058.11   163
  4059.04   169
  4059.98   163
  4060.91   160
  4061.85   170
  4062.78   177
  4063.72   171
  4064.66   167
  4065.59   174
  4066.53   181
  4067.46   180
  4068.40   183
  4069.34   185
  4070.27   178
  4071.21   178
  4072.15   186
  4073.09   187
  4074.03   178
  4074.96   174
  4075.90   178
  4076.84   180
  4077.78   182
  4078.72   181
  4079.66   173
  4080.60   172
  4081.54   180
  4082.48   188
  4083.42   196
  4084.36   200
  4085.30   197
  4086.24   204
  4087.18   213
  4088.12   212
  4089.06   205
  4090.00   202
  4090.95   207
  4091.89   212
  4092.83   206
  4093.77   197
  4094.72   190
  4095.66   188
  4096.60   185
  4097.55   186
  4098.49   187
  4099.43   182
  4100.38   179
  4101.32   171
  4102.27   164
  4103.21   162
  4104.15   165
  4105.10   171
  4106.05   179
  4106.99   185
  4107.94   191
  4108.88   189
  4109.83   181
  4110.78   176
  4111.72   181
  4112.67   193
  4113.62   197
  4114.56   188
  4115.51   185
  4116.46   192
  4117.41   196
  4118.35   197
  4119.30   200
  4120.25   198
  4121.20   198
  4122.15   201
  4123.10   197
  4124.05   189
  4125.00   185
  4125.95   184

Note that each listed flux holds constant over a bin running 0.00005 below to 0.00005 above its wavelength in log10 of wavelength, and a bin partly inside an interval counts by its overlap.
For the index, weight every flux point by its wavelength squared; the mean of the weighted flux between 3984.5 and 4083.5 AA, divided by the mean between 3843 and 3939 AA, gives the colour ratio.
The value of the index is 1.97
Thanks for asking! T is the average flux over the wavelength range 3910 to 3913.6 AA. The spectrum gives 128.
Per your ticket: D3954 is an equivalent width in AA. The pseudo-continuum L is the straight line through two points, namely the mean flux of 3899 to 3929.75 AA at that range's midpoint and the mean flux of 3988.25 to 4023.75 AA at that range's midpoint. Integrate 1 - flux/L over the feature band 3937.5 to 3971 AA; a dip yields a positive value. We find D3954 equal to 9.7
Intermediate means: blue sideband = 117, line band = 105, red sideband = 191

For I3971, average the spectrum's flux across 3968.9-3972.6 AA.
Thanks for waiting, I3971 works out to 78.4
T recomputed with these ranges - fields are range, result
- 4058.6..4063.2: 168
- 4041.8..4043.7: 195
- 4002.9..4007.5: 184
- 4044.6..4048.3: 167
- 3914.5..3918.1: 131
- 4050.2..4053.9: 189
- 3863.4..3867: 101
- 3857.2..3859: 85.4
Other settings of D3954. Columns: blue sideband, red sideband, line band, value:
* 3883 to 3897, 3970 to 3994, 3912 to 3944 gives 7.1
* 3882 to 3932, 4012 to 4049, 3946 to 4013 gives 6.4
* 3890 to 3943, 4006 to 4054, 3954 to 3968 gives 3.4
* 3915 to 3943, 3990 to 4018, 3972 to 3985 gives 1.6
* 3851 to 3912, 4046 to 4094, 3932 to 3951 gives 5.4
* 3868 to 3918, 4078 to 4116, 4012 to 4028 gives -4.5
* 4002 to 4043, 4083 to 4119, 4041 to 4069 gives 2.0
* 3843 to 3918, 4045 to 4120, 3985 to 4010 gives -4.4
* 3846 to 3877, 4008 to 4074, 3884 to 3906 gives 0.1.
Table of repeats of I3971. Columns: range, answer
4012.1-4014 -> 208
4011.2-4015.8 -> 207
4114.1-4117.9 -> 190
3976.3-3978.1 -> 128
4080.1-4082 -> 176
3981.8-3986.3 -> 157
